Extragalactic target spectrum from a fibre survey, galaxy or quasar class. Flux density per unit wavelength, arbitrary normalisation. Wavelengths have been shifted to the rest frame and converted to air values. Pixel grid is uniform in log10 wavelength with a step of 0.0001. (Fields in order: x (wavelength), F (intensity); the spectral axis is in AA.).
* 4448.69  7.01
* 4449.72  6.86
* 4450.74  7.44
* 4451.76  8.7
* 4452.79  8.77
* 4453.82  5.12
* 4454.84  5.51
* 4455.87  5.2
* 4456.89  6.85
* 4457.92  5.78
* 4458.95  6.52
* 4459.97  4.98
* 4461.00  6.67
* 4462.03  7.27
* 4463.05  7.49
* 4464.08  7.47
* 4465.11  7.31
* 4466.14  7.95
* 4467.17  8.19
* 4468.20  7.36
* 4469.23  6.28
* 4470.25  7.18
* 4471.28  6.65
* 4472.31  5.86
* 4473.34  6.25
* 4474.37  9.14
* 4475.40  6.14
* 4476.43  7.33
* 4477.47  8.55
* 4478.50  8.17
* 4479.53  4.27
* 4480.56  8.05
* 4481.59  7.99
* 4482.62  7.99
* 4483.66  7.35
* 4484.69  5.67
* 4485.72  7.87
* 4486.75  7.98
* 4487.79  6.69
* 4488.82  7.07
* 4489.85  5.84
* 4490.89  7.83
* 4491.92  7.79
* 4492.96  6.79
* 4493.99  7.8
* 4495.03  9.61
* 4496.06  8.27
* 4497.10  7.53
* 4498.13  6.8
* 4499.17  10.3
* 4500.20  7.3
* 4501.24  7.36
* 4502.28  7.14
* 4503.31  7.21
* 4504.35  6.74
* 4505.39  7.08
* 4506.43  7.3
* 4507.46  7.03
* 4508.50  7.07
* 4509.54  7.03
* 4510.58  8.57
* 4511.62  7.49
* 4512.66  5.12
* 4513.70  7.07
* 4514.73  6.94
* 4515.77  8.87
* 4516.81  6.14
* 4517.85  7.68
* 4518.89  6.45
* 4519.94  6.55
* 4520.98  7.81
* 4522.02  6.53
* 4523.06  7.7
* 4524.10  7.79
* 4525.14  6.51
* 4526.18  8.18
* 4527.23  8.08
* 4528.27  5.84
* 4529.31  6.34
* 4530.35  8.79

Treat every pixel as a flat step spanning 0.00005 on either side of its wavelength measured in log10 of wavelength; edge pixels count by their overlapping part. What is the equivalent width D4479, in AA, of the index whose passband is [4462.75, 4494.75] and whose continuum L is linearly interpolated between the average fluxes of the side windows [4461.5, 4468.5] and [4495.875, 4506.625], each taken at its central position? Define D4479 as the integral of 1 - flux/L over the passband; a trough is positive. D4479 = 1.3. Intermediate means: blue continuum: 7.58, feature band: 7.25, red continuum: 7.53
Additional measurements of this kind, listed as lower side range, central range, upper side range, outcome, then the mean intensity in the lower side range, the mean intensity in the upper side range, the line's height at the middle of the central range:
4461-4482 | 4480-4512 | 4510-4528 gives -1.2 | 7.23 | 7.24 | 7.24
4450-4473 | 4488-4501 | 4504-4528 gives -1.2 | 6.84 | 7.19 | 7.06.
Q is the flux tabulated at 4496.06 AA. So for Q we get 8.27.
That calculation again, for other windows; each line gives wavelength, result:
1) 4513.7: 7.07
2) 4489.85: 5.84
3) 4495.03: 9.61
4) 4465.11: 7.31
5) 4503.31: 7.21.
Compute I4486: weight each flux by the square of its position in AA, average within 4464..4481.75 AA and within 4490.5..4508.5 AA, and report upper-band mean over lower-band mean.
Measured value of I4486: 1.07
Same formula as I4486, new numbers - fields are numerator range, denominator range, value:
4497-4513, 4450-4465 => 1.12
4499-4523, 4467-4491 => 1.03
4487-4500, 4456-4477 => 1.13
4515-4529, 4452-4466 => 1.12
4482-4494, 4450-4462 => 1.12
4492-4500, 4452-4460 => 1.32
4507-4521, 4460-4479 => 1.00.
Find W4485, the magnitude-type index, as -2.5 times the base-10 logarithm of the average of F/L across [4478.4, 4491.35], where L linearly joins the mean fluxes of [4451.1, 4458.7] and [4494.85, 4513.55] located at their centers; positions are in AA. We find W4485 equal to 0.00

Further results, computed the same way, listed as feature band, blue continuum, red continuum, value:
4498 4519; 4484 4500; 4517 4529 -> 0.01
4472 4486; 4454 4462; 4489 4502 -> -0.04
